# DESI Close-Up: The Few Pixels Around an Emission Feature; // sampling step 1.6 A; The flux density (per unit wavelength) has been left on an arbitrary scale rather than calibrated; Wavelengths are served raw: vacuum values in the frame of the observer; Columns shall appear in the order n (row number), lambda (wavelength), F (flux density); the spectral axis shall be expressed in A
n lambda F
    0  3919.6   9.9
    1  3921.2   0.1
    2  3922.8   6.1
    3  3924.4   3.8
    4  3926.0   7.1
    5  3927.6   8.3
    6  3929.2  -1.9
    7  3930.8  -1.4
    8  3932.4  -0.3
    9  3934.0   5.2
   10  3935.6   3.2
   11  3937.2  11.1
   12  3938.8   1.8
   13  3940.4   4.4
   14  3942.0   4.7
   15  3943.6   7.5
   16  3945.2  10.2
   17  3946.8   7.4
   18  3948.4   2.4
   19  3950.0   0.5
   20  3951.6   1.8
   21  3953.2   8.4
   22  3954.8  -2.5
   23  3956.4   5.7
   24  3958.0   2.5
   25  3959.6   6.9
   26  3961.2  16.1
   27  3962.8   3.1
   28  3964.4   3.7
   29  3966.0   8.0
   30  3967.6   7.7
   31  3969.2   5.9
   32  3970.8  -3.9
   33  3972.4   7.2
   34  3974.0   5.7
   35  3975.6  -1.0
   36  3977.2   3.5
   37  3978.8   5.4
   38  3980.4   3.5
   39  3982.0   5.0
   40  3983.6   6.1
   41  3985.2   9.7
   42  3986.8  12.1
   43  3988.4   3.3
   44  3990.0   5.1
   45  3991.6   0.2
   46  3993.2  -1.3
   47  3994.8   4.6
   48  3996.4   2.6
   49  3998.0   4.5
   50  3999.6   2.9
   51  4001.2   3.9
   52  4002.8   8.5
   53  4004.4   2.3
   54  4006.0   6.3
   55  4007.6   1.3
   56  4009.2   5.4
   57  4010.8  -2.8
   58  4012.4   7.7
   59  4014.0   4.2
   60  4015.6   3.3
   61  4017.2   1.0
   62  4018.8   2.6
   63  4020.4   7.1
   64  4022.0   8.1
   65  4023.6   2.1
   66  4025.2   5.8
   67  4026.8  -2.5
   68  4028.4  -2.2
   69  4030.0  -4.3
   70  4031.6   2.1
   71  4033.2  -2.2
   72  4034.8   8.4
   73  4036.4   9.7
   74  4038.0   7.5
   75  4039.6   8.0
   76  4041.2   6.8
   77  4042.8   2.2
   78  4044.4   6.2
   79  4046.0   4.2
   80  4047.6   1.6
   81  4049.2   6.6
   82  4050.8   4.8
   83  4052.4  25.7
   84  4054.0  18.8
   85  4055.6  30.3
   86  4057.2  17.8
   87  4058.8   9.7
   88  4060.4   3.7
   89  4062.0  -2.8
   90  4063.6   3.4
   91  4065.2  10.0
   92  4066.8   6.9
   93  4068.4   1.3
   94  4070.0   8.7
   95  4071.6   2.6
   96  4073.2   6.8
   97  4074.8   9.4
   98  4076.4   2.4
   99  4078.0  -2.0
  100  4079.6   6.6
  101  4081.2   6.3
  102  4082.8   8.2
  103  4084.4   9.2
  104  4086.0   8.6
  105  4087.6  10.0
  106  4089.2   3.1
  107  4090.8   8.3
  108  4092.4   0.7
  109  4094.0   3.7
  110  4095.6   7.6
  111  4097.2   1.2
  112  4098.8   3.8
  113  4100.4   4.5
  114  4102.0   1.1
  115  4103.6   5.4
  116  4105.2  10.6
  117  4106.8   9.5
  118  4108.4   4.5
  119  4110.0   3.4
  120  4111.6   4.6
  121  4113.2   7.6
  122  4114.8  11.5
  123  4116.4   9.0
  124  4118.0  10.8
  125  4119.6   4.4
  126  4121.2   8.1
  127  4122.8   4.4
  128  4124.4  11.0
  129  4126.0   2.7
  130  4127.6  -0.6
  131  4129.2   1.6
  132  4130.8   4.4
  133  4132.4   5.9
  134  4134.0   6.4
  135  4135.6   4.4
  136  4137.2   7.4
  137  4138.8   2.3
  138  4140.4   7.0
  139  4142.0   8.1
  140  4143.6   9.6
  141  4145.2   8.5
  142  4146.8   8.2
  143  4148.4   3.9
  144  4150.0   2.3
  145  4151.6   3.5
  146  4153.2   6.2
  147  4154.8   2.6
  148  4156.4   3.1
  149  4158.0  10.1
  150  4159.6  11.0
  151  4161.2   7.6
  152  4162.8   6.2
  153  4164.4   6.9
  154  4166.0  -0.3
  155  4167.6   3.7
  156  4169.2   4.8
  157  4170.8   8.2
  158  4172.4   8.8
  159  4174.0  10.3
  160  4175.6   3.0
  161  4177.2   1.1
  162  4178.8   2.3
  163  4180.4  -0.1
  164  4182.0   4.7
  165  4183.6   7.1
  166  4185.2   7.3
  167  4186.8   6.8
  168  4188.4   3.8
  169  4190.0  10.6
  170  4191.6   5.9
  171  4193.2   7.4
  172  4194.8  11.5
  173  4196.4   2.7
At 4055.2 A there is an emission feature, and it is [O II]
